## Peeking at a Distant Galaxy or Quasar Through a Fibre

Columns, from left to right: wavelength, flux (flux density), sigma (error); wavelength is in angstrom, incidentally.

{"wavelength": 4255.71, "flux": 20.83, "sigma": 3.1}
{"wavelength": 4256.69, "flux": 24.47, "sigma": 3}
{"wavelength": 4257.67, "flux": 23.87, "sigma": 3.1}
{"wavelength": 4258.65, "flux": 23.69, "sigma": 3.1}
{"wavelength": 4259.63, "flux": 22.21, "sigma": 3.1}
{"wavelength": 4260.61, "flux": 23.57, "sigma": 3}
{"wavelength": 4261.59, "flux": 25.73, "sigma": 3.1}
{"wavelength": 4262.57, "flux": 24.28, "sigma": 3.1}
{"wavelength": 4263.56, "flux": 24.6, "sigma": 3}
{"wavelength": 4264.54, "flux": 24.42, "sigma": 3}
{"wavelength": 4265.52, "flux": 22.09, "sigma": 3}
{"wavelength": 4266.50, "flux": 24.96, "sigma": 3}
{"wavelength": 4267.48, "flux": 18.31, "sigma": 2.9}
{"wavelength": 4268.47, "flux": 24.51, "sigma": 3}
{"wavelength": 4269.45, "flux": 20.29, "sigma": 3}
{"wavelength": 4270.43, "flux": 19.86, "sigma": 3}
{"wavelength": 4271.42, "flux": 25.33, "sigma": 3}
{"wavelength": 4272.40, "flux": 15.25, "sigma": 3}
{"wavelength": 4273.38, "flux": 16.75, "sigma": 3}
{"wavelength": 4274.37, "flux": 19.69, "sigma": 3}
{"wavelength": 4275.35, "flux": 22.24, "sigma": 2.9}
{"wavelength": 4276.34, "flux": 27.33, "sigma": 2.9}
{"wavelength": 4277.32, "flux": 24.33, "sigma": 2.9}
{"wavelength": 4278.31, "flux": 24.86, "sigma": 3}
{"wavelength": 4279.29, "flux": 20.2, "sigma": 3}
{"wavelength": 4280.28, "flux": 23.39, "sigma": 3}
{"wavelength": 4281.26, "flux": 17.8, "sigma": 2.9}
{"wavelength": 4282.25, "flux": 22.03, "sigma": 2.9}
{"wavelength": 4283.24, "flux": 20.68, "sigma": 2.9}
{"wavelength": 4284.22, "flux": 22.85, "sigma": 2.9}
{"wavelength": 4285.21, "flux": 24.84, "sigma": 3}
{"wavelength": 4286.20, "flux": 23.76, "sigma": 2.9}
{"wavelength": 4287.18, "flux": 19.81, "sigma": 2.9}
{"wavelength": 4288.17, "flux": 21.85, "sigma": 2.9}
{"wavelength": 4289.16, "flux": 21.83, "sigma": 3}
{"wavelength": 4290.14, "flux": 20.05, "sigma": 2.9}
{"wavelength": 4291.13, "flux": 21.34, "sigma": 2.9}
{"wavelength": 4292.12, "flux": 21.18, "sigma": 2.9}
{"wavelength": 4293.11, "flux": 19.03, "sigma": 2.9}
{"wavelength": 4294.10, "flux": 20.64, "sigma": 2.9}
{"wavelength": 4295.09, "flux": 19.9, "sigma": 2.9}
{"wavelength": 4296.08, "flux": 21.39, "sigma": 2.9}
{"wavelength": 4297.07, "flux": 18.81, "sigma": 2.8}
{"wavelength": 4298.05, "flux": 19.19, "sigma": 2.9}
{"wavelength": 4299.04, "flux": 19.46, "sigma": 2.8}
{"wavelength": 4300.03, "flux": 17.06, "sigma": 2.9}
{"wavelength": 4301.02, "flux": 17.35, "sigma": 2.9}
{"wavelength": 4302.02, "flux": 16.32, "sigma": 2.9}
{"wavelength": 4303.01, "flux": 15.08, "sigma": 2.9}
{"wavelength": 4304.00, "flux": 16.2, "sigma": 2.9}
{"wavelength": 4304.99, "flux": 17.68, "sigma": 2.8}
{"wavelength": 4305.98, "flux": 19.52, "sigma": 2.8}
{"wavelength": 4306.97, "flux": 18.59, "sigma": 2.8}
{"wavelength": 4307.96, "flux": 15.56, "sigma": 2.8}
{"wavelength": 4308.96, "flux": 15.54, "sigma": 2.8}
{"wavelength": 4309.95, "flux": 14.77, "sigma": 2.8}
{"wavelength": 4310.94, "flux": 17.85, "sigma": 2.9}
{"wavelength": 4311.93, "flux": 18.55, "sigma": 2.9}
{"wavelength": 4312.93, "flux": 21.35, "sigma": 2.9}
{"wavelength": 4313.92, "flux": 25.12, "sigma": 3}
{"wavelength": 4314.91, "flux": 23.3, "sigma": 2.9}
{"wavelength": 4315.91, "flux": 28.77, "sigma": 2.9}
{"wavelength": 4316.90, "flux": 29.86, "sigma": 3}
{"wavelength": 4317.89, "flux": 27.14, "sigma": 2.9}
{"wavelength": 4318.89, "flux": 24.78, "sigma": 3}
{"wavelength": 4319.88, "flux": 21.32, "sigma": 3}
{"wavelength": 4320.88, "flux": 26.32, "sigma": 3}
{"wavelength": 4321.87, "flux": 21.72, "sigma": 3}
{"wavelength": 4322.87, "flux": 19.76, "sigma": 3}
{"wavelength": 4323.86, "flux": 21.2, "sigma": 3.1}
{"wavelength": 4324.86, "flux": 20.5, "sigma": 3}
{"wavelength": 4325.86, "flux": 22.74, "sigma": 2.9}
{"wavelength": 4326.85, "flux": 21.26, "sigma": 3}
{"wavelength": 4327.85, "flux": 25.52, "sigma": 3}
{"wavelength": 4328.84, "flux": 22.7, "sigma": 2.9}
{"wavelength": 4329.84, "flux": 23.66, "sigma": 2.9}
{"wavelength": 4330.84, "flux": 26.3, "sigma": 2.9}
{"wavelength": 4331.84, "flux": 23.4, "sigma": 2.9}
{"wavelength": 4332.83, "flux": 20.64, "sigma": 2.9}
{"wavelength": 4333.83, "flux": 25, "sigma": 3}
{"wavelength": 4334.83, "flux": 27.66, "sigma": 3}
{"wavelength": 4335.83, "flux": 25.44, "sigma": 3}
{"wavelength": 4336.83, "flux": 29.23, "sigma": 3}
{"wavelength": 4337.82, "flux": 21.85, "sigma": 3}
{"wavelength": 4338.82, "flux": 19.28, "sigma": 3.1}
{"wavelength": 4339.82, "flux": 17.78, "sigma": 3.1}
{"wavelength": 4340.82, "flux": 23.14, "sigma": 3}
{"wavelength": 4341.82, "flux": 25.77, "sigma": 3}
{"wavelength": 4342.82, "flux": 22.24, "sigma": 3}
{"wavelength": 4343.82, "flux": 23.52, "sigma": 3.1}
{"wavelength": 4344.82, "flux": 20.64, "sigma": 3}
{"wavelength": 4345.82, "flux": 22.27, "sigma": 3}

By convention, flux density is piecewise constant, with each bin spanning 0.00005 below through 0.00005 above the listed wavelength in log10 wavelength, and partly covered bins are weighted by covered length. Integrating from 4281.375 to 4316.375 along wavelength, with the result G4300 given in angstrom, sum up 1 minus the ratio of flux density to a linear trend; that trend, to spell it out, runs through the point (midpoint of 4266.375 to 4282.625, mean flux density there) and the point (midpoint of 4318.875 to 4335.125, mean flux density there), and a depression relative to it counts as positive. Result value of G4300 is 3.7 angstrom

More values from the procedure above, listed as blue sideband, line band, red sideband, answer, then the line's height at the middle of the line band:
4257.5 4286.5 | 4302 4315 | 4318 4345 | 2.7 angstrom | 22.9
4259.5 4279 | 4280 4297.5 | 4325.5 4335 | 1.3 angstrom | 22.9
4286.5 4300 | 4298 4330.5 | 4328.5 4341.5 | 1.7 angstrom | 21.9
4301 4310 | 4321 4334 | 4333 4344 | -0.8 angstrom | 21.3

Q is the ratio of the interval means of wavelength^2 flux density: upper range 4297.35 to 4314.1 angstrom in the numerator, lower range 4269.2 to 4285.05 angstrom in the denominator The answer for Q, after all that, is 0.8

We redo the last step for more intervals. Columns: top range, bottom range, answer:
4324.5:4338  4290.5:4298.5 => 1.21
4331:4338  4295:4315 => 1.38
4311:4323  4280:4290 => 1.11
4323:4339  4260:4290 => 1.09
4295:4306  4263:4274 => 0.85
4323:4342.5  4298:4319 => 1.18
